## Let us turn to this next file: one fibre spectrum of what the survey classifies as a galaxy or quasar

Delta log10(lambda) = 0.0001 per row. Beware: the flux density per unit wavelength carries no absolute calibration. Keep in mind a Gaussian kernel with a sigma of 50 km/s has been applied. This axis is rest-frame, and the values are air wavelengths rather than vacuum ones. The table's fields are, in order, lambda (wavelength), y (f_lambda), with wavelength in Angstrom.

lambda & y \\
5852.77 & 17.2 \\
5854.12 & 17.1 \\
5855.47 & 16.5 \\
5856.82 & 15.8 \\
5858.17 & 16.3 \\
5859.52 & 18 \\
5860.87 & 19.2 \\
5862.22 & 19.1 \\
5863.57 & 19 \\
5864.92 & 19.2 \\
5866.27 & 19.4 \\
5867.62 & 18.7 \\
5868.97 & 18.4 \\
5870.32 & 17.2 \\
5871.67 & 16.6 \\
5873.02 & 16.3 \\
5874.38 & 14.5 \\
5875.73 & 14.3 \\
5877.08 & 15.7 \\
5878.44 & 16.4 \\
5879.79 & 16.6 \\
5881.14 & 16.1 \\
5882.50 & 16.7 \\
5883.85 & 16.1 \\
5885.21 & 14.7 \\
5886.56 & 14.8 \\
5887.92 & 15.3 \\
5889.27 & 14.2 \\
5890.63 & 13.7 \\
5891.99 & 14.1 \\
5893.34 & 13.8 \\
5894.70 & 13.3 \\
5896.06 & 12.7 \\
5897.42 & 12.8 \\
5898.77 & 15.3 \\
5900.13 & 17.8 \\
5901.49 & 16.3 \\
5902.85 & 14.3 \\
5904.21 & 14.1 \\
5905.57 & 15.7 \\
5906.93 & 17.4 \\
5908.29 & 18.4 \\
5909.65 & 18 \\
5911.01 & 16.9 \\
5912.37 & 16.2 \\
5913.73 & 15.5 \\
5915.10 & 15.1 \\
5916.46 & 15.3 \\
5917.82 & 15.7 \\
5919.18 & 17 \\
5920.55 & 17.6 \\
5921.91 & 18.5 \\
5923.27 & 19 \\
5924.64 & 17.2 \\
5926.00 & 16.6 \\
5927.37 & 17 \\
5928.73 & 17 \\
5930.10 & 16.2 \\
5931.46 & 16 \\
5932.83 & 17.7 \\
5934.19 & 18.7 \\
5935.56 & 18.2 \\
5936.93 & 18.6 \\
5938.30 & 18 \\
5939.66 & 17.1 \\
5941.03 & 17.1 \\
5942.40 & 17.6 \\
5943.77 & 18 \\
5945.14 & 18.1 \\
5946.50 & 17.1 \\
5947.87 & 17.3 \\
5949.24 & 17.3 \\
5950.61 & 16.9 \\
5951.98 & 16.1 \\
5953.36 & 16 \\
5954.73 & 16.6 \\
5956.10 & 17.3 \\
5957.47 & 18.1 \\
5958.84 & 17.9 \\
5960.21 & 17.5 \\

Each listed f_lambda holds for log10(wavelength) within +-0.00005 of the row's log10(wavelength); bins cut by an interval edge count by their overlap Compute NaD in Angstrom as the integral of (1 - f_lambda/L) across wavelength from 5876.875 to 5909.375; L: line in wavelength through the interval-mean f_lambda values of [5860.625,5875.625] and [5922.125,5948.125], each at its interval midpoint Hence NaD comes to 4.4 Angstrom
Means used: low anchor 17.8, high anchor 17.5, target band 15.3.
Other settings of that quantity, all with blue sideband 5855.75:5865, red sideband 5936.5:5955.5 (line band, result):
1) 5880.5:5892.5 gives 1.79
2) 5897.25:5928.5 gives 1.83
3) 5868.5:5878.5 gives 0.96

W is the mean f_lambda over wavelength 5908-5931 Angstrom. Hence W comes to 16.9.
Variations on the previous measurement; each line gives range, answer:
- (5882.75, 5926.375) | 15.7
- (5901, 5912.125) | 16.4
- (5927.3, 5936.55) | 17.3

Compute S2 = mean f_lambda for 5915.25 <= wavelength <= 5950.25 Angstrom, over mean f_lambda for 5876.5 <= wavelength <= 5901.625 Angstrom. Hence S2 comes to 1.15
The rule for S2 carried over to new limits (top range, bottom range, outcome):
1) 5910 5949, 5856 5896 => 1.06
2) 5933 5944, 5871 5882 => 1.13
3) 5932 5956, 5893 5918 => 1.12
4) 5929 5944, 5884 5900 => 1.23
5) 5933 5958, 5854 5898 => 1.08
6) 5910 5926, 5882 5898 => 1.17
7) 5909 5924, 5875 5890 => 1.08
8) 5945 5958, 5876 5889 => 1.08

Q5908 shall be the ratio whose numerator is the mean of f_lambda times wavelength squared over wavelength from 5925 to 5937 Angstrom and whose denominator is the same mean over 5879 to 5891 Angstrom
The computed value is 1.1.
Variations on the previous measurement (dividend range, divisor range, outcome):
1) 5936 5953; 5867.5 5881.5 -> 1.09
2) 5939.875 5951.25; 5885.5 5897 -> 1.27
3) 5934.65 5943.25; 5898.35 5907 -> 1.14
